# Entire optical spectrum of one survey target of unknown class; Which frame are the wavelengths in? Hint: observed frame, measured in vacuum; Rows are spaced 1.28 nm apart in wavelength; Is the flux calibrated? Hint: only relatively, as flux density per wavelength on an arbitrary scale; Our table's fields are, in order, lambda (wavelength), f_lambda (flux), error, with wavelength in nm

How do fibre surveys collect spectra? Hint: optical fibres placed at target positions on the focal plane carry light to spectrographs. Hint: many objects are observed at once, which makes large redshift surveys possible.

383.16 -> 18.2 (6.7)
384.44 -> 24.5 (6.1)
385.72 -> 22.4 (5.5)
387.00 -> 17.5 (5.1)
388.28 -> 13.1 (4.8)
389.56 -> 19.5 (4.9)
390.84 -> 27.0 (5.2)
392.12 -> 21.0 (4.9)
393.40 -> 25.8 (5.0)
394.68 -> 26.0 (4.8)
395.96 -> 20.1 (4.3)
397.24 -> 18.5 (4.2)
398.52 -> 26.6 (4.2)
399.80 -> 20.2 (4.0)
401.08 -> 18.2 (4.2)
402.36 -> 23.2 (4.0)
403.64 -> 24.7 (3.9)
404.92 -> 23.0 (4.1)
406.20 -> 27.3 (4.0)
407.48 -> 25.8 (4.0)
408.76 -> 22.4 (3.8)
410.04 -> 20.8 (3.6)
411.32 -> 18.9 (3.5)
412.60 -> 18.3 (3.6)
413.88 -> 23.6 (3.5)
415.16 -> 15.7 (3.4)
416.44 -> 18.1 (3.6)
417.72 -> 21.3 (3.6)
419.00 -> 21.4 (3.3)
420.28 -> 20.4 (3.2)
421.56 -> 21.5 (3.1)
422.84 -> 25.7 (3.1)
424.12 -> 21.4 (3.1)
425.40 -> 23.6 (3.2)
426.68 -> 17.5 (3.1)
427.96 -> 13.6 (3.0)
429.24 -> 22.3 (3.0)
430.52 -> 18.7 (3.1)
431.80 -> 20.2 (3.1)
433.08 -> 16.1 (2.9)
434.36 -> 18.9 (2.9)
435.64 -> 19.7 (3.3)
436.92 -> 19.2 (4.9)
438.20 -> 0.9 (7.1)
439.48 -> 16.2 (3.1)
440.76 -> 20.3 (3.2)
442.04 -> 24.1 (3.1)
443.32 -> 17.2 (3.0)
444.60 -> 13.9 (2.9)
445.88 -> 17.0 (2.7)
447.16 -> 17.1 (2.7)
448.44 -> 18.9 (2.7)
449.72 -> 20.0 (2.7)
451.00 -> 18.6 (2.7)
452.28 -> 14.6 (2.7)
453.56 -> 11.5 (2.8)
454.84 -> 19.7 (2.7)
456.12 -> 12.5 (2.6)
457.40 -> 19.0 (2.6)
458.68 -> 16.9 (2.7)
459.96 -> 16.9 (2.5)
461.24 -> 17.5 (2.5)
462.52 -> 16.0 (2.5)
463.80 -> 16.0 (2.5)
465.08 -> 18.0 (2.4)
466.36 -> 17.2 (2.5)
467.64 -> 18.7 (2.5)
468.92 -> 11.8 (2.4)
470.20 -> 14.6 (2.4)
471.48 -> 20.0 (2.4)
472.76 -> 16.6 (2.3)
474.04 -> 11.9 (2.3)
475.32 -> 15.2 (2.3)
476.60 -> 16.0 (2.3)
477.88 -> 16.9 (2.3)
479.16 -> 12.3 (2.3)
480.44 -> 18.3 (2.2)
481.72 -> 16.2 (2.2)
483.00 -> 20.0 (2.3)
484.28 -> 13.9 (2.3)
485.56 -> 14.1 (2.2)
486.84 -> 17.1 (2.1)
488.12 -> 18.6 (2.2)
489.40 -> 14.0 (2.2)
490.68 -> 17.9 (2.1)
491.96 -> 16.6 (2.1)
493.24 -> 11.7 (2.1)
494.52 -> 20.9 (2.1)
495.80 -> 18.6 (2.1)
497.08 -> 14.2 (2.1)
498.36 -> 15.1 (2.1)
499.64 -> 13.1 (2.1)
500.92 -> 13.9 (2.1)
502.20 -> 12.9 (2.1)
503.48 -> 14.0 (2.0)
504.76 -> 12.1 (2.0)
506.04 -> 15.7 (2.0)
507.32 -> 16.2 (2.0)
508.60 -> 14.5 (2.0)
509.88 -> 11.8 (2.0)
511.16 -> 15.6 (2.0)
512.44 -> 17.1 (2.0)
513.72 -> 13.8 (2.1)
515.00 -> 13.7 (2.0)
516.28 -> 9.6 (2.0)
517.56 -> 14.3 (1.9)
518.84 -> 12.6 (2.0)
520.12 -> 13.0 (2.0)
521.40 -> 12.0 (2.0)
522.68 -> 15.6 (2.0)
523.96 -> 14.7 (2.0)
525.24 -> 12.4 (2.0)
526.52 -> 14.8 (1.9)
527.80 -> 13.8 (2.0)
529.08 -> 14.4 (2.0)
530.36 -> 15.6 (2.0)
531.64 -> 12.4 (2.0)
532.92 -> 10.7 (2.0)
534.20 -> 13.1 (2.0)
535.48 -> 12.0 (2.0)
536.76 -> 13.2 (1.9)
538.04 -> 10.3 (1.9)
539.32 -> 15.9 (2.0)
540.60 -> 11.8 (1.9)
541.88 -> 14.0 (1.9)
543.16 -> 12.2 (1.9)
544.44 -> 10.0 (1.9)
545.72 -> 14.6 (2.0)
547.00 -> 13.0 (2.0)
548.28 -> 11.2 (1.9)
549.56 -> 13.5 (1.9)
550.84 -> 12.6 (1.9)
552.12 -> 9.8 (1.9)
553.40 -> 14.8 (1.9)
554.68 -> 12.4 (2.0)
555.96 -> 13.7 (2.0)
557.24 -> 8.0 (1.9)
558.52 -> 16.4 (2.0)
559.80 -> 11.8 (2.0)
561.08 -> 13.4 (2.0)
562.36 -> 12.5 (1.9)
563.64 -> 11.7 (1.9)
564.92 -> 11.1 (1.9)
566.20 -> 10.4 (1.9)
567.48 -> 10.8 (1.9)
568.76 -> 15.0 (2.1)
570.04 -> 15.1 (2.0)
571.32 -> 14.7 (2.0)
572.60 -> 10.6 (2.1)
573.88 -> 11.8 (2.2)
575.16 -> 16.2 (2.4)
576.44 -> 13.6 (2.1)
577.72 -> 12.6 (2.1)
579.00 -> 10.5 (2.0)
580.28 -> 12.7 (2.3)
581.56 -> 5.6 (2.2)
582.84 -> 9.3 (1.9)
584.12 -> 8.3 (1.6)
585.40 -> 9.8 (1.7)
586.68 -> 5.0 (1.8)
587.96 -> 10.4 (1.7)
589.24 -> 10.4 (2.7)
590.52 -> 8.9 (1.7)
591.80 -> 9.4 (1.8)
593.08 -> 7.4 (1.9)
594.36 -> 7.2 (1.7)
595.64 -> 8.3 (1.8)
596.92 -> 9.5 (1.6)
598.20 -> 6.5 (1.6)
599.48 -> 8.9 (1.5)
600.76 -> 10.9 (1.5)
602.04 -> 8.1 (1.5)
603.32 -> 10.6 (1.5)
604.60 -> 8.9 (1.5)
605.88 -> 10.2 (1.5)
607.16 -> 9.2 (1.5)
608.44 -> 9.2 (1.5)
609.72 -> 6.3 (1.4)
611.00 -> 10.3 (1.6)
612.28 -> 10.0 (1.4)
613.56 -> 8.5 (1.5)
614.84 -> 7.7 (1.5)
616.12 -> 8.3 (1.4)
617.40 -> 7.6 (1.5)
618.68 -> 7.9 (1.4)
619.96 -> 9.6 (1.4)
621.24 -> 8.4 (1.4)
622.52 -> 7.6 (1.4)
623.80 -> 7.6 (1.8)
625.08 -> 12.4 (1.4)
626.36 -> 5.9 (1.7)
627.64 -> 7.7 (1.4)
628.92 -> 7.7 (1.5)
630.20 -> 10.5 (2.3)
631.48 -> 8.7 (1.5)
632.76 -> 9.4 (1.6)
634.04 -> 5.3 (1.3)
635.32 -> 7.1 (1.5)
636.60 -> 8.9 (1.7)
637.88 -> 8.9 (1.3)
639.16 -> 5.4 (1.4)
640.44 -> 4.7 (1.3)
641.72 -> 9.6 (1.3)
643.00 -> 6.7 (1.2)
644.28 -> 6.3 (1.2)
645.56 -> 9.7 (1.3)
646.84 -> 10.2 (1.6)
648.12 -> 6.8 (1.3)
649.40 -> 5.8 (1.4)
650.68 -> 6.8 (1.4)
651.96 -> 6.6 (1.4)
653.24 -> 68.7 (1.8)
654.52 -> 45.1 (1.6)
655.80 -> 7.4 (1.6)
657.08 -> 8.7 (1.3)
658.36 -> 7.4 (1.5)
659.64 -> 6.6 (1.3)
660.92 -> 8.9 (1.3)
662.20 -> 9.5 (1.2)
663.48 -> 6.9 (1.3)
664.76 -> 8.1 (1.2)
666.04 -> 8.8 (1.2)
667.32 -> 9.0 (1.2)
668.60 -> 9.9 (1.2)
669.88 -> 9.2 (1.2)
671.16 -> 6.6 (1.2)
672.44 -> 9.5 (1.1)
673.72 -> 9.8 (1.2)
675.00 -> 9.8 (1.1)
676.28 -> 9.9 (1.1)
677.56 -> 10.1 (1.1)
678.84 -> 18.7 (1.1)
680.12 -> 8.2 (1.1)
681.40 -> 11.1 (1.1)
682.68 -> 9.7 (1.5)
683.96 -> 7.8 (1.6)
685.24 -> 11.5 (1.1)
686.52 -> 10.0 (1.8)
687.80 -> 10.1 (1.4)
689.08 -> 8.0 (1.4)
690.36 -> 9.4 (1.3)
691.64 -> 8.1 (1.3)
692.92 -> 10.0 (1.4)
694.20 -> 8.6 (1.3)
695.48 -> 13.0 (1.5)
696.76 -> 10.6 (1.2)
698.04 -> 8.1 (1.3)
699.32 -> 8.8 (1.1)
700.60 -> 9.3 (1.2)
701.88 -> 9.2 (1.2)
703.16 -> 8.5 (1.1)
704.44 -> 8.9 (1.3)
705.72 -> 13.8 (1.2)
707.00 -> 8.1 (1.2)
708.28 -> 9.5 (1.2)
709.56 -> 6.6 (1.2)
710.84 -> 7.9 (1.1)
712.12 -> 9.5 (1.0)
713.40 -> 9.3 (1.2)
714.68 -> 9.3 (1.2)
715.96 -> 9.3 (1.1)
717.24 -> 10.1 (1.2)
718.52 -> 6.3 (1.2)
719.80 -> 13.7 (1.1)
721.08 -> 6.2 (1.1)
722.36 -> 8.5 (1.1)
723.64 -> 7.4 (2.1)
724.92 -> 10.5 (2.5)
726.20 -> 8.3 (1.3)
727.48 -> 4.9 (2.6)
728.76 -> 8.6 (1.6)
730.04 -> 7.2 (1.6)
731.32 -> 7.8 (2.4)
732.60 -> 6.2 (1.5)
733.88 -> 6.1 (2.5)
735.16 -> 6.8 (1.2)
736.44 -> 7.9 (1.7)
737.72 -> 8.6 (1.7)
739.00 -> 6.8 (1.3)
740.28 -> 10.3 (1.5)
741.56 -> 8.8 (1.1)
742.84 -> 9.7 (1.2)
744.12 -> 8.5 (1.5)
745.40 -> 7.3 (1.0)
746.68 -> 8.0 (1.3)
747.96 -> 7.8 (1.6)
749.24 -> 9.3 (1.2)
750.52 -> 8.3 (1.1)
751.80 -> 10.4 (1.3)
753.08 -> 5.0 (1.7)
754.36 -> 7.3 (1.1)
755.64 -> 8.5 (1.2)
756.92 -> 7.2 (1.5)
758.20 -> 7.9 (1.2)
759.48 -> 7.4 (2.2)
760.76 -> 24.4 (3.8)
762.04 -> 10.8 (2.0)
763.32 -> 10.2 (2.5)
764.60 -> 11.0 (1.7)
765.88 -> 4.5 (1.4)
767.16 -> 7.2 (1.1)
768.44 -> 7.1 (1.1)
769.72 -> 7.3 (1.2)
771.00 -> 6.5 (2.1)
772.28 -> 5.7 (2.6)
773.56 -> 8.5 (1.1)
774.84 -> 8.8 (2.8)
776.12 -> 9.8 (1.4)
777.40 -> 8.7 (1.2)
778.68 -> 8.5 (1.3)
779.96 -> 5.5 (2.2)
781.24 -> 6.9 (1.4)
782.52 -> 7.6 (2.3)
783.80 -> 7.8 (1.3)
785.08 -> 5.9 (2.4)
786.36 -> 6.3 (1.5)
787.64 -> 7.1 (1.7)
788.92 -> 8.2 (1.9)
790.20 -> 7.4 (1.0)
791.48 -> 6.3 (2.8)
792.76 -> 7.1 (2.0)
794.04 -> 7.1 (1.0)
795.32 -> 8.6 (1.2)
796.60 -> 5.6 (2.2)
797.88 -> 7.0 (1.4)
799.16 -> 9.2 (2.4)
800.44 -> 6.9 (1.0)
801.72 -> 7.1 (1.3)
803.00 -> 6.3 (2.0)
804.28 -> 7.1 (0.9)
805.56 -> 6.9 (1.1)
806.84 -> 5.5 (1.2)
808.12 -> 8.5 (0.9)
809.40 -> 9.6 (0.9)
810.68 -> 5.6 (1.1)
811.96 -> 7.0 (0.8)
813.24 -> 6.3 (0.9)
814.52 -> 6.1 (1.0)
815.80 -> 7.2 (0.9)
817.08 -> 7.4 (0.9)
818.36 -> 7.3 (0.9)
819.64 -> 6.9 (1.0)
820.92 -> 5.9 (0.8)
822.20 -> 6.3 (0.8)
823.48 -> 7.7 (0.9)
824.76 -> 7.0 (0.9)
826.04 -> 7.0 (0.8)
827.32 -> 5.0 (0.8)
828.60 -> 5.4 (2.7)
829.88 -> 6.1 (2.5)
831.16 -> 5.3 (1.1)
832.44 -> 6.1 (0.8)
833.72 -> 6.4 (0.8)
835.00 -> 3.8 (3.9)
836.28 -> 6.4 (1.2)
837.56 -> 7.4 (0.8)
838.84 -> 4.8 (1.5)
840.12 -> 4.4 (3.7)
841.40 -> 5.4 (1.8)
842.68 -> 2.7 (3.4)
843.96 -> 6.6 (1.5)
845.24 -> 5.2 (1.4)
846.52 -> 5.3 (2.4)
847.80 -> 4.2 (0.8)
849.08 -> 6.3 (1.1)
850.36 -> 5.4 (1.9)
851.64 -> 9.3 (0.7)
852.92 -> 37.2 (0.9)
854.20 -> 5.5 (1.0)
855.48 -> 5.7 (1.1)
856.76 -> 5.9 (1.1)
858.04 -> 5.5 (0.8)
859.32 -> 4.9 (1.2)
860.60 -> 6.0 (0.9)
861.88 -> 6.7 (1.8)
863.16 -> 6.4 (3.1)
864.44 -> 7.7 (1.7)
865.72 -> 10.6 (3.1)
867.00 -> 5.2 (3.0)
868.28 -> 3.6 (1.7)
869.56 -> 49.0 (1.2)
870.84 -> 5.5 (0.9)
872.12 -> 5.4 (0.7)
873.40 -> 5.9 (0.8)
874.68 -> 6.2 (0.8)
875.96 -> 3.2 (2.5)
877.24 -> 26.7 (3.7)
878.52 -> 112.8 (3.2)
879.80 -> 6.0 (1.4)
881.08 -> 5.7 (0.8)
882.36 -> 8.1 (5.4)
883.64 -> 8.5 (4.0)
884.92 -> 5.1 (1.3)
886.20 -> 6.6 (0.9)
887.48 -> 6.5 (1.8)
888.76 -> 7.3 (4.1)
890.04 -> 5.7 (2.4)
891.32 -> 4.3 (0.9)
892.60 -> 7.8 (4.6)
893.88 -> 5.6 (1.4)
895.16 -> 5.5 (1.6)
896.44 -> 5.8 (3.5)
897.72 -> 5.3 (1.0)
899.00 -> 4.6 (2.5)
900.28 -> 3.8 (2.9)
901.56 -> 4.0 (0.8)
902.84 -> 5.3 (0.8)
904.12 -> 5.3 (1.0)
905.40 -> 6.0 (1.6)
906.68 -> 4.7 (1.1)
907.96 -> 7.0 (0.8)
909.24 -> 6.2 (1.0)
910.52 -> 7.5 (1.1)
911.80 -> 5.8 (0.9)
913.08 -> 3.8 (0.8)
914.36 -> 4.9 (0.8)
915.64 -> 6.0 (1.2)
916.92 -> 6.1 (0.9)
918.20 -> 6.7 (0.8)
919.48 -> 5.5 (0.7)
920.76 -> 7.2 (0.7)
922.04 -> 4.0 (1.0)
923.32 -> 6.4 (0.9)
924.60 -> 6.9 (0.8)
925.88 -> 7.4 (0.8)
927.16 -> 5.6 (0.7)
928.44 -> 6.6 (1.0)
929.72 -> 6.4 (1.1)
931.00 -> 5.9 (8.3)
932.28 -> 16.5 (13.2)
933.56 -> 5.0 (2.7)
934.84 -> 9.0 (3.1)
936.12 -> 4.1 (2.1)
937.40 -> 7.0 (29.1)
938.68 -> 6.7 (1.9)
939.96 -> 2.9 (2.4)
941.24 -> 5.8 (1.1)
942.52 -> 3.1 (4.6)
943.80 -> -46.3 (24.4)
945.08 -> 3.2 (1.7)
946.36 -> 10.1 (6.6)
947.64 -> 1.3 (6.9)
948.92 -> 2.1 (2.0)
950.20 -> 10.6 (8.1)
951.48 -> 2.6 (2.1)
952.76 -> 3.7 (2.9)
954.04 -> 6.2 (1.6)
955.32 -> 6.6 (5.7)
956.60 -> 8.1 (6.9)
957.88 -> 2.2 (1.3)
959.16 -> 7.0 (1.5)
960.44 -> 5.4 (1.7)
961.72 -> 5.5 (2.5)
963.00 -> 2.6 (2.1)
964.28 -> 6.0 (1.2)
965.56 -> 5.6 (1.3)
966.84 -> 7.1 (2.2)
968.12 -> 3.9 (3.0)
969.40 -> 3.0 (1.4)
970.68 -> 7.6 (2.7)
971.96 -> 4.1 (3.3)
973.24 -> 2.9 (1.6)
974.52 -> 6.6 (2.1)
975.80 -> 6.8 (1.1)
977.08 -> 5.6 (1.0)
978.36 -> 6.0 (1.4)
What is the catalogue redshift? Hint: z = 0.75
